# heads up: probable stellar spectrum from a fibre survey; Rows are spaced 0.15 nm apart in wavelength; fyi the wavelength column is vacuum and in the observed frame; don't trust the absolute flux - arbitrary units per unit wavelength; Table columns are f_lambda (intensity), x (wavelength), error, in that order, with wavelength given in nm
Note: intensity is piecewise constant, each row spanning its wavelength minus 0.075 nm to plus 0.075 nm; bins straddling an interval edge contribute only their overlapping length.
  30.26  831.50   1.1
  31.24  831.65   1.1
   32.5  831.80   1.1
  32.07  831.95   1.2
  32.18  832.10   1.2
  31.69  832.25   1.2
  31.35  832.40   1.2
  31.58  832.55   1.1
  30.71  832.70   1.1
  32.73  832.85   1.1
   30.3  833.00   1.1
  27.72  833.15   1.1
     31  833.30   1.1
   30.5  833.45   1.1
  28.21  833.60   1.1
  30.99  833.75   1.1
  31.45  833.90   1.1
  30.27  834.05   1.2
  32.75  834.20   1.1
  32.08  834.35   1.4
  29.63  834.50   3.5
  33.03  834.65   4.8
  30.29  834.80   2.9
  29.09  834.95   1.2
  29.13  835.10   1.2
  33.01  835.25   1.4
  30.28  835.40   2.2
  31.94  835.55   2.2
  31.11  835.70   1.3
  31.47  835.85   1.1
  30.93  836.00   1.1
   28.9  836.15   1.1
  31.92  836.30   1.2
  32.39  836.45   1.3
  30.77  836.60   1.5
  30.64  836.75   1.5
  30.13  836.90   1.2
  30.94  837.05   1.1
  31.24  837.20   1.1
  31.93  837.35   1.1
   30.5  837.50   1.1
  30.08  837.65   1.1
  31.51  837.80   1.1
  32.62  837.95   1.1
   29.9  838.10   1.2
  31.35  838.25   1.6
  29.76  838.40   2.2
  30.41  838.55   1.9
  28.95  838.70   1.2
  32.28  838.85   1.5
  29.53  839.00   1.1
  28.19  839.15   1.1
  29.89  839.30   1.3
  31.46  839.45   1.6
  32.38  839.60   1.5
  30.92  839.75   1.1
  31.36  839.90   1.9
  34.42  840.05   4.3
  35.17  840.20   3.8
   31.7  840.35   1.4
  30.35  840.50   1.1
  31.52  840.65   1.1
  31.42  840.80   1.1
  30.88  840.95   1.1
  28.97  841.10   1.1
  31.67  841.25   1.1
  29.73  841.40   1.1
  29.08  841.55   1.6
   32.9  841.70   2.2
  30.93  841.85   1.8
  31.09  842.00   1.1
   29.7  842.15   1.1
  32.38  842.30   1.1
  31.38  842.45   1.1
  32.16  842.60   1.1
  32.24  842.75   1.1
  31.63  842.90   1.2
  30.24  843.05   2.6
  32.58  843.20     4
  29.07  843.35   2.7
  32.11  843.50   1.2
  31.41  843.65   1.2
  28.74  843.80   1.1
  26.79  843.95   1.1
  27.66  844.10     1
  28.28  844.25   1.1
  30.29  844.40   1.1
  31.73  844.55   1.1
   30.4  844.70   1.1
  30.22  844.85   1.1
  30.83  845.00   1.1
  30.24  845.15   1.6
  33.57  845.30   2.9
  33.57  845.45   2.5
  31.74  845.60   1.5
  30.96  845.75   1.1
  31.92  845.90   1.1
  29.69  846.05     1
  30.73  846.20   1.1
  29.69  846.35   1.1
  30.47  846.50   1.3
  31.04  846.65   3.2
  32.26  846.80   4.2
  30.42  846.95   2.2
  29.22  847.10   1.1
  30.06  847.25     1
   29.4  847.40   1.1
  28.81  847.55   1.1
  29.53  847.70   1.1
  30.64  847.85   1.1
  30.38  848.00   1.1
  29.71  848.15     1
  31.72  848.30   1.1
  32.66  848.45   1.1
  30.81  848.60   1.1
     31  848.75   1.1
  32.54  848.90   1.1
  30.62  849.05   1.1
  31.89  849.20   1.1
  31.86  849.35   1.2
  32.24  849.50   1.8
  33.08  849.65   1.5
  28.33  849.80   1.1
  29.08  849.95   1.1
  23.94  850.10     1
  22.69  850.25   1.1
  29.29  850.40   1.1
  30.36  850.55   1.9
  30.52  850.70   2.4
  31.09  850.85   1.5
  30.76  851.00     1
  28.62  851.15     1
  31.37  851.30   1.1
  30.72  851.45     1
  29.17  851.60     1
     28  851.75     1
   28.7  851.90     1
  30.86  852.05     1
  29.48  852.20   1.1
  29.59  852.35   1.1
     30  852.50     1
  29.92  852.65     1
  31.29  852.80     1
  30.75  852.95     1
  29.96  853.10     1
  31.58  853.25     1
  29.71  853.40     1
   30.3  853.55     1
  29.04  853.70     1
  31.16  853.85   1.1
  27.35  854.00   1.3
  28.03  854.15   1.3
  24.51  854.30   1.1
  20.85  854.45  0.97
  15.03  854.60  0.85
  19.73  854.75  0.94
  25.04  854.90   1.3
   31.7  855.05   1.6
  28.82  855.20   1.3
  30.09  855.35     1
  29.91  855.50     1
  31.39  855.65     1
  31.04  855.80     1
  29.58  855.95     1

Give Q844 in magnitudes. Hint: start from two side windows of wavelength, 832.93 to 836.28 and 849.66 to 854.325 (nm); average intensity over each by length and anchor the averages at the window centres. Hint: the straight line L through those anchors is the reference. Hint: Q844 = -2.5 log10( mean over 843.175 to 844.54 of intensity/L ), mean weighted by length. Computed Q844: 0.01 mag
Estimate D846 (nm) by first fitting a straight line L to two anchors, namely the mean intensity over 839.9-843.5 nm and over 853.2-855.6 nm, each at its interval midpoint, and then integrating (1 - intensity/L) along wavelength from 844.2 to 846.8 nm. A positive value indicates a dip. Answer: -0.08 nm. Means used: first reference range 31.4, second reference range 27.1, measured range 31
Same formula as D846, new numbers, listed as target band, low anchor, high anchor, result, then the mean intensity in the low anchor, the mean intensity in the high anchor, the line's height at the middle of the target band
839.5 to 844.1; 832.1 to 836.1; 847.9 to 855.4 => -0.15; 30.9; 29.1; 30.1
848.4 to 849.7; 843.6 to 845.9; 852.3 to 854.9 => -0.13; 30.5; 27.5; 29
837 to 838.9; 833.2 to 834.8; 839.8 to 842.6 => 0.02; 30.9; 31.4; 31.2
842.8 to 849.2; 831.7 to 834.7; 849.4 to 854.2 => -0.12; 31.1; 29.6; 30.1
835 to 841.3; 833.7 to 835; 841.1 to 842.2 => -0.04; 31.1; 30.6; 30.9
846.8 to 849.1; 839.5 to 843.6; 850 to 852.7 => -0.05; 31.4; 29.2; 29.9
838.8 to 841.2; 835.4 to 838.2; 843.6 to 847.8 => -0.04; 31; 30.3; 30.8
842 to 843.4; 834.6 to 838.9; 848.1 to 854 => -0.03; 30.9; 30.1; 30.6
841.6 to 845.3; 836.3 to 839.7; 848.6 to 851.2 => -0.03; 30.8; 29.9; 30.4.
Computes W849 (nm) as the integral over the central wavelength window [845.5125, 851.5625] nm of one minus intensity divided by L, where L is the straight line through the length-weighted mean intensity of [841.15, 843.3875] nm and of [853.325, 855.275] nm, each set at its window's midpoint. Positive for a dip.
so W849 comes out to -0.36 nm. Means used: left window 31.1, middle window 30.3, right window 26.3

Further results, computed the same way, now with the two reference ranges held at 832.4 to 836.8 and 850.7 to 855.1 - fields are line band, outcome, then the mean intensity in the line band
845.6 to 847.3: -0.08 nm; 30.6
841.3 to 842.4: -0.04 nm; 30.9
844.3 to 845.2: -0.03 nm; 30.6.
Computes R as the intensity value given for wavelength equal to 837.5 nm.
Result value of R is 30.5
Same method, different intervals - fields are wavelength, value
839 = 29.53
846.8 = 32.26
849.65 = 33.08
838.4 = 29.76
